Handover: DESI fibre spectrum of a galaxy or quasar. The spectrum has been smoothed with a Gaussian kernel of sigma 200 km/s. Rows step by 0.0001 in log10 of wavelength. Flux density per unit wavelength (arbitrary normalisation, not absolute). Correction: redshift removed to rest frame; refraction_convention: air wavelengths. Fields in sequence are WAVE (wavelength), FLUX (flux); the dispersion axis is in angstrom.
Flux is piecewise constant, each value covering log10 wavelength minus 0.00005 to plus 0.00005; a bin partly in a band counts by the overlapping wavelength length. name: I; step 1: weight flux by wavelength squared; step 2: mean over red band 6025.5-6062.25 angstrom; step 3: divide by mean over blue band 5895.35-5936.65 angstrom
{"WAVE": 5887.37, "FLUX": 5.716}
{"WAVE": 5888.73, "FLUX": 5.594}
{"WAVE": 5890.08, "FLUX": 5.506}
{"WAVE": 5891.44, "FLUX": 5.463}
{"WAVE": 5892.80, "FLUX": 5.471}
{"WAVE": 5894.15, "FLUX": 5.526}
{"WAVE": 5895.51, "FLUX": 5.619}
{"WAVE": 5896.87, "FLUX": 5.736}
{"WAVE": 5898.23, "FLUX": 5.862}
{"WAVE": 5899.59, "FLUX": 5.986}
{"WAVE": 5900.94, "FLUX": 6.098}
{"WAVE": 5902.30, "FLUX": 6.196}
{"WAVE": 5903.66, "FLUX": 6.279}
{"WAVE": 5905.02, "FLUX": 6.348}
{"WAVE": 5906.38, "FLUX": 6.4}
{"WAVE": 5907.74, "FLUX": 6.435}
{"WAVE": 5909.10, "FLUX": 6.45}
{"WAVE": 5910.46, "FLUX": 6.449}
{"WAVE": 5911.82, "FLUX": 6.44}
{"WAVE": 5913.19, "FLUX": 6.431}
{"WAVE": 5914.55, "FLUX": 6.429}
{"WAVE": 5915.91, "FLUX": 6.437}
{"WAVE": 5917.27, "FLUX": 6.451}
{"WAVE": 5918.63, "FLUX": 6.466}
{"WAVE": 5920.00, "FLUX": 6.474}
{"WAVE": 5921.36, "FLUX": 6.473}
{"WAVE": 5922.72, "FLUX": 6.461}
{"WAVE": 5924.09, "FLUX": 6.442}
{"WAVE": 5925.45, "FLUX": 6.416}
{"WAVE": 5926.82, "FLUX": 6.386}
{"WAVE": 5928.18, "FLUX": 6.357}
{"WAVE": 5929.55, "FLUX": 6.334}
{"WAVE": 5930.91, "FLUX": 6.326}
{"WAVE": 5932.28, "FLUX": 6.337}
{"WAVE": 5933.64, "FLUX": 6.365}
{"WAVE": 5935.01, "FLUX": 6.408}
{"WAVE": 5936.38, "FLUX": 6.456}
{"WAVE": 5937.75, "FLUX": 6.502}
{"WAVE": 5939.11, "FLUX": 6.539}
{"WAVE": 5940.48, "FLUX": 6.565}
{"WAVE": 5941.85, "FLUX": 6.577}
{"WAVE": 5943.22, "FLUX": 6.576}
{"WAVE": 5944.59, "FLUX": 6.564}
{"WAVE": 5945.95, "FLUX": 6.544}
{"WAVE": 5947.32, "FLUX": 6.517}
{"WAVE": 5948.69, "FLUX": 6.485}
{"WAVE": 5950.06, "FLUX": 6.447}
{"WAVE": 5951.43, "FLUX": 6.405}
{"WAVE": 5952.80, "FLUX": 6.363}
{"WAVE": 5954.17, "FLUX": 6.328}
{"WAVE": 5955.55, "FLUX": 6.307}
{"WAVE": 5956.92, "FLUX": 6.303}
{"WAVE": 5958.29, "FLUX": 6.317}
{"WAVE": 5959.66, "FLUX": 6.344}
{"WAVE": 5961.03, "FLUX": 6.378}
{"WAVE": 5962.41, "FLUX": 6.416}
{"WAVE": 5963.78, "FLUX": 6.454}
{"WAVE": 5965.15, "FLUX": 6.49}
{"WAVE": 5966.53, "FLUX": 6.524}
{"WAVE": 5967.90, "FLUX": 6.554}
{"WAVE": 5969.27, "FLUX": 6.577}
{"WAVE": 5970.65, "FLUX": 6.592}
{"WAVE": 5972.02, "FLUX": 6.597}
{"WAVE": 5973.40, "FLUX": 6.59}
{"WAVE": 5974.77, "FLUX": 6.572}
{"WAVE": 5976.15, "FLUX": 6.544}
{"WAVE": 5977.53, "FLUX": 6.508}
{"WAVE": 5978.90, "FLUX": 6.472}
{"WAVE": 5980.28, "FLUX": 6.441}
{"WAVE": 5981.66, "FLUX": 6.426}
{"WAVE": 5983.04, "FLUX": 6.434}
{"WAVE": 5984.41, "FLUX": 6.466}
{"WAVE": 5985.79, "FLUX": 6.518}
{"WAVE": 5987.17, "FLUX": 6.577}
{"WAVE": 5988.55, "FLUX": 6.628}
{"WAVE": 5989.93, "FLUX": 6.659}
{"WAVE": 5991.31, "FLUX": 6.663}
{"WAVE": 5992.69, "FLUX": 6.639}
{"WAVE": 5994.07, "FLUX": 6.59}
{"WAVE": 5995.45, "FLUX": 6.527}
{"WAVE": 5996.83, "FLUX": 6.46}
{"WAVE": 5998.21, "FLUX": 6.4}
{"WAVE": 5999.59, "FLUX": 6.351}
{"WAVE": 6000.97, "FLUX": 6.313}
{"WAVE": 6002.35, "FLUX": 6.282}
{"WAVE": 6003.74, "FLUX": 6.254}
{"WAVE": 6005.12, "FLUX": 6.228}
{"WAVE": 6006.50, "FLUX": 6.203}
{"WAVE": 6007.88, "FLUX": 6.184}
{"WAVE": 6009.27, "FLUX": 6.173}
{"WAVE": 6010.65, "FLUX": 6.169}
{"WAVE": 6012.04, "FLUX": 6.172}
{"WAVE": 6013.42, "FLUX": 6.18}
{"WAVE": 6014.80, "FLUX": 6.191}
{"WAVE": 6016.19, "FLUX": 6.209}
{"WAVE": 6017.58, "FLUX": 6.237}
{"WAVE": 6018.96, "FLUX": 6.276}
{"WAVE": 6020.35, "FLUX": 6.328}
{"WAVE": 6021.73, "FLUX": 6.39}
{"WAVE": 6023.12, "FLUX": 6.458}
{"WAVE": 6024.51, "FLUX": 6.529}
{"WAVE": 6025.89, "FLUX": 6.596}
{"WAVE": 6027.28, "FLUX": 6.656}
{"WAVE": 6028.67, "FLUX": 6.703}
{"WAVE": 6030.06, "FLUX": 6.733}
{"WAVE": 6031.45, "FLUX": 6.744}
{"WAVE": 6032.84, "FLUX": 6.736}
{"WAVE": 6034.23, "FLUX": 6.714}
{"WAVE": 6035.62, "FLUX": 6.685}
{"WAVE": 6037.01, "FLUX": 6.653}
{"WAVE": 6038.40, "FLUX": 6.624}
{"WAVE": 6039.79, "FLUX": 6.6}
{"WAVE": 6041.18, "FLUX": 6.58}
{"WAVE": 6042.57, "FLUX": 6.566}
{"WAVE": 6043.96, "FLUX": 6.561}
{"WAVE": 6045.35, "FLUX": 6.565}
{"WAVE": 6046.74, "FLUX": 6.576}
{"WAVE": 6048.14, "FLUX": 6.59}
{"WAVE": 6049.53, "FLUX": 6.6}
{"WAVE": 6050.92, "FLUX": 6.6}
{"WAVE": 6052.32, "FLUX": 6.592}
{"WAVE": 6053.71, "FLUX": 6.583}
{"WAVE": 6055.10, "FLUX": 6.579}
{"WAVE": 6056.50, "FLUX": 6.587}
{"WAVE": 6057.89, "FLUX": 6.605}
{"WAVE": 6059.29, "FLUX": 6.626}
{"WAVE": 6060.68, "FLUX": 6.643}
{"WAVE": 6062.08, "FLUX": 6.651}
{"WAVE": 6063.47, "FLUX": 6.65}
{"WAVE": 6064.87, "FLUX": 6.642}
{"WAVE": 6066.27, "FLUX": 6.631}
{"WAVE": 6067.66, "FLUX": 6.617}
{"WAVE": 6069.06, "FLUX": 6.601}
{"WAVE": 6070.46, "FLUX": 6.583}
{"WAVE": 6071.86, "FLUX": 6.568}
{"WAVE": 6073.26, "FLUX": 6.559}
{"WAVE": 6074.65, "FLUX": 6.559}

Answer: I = 1.09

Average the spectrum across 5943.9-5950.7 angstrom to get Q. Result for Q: 6.52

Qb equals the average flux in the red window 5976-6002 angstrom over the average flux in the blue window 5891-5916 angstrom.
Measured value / 1.06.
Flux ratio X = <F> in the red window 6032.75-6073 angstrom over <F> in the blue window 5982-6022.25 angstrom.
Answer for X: 1.04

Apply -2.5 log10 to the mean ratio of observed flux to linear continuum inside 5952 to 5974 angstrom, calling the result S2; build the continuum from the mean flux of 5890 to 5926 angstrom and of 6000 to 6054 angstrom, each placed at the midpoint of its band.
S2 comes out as -0.022 mag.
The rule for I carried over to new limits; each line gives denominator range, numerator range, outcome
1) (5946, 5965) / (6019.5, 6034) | 1.05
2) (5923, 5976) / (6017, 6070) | 1.05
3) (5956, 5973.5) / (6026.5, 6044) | 1.05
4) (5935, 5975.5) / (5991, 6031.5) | 1.00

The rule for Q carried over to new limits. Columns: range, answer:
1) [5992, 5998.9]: 6.53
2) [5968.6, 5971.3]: 6.57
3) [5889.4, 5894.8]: 5.5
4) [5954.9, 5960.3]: 6.32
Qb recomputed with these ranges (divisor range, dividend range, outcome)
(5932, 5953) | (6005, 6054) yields 1.00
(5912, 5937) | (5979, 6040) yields 1.01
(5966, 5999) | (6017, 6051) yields 1.01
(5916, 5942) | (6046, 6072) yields 1.03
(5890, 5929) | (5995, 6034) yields 1.03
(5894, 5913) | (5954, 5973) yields 1.05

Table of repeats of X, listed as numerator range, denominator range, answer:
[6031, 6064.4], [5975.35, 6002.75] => 1.02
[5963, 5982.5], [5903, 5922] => 1.02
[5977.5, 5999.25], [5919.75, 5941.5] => 1.01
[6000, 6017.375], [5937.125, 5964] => 0.96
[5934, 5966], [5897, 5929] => 1.02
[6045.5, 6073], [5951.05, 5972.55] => 1.03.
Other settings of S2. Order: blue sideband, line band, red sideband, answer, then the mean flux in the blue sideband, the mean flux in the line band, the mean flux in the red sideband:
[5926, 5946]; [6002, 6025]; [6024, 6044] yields 0.06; 6.45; 6.26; 6.65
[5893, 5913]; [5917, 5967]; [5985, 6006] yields -0.03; 6.12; 6.43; 6.47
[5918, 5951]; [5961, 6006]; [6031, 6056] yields 0.01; 6.46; 6.49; 6.62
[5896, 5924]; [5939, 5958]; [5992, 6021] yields -0.03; 6.31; 6.46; 6.3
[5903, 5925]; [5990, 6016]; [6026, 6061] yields 0.04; 6.43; 6.34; 6.63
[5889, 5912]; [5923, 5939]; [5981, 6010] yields -0.05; 6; 6.4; 6.43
